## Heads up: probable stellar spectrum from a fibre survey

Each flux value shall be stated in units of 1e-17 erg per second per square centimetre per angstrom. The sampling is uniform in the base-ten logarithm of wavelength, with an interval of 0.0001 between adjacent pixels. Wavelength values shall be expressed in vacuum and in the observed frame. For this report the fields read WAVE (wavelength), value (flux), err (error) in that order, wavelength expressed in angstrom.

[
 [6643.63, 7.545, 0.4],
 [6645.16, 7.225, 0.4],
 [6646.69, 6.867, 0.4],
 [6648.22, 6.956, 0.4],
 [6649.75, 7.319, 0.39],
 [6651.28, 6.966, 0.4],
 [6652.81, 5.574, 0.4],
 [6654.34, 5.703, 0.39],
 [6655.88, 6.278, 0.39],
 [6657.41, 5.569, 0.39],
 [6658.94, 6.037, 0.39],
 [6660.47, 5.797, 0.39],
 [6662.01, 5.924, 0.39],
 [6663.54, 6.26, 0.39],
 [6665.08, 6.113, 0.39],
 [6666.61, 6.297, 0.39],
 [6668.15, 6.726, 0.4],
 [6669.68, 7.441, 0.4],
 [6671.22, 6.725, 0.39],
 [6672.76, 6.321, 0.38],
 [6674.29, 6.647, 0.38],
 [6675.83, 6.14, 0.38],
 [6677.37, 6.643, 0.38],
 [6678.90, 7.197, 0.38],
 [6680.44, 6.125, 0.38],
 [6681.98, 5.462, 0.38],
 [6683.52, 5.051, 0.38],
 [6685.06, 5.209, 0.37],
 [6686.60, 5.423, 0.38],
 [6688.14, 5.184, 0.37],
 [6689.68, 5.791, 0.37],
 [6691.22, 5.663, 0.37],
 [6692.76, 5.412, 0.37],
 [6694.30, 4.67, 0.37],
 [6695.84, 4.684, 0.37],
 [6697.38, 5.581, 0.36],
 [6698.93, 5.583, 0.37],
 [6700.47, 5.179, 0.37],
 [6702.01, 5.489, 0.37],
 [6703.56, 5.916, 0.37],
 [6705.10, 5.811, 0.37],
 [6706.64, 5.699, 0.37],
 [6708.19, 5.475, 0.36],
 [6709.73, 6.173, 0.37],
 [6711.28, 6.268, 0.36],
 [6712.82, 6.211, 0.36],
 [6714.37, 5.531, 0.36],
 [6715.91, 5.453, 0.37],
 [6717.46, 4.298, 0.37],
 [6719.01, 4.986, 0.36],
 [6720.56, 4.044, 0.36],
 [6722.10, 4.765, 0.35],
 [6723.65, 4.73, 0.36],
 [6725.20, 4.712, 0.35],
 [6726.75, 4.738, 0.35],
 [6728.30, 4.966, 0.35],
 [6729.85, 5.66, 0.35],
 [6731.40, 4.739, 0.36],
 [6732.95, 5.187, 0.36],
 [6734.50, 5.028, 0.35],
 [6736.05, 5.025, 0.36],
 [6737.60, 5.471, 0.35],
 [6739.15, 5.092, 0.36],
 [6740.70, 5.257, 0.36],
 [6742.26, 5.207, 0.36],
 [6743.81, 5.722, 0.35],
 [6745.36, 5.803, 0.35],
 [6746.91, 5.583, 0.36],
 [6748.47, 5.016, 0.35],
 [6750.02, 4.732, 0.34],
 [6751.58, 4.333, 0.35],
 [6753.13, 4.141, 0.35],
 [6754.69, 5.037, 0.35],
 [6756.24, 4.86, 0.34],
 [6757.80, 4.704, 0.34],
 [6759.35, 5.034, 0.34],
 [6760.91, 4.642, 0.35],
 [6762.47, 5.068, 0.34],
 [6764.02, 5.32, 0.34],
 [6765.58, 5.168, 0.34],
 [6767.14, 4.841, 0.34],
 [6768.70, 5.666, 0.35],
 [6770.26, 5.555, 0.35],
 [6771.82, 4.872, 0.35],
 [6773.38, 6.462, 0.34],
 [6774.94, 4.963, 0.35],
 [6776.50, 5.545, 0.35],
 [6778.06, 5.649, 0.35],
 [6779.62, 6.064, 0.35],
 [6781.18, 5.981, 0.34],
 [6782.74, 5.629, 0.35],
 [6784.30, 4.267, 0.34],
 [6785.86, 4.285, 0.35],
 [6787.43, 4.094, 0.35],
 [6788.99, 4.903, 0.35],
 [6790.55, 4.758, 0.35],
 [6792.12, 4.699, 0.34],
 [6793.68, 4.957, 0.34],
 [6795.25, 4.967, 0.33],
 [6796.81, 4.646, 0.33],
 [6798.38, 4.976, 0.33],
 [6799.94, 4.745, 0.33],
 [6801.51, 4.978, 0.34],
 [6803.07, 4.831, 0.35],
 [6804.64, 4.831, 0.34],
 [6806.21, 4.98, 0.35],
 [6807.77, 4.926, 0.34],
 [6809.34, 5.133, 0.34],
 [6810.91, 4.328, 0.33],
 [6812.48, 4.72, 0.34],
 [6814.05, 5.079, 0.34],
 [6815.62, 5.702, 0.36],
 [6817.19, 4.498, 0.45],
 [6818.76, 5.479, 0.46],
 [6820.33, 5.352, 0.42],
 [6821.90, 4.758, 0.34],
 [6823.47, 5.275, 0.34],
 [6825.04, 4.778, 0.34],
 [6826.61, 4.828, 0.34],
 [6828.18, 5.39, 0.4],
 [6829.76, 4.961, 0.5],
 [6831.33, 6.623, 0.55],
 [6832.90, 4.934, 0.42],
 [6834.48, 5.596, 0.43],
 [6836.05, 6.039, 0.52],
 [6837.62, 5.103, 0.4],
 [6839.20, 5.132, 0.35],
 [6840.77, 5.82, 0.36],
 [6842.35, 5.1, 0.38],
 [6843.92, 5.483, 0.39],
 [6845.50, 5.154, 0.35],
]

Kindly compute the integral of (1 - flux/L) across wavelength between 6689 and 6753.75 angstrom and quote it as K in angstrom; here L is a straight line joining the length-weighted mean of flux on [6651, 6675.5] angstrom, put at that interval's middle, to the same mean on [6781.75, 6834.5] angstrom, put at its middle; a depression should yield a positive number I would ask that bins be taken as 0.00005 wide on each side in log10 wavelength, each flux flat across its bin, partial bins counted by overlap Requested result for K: 5.7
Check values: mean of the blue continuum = 6.26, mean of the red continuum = 4.96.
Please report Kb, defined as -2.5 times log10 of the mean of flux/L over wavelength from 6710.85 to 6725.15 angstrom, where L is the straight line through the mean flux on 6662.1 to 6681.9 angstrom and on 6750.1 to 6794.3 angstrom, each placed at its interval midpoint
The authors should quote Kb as 0.15 mag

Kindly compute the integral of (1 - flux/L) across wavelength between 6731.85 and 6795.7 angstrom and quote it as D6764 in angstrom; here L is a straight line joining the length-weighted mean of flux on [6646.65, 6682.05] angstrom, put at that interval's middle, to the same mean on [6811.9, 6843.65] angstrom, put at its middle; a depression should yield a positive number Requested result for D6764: 6.6 angstrom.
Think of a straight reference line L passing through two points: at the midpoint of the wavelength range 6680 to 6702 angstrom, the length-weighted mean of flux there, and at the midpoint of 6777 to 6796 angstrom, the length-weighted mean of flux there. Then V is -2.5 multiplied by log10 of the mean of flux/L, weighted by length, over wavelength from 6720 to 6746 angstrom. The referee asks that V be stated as 0.03 mag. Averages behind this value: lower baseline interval 5.35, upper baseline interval 5.03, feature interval 5.07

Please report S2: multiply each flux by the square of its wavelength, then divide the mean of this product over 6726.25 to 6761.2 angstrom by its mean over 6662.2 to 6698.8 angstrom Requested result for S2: 0.87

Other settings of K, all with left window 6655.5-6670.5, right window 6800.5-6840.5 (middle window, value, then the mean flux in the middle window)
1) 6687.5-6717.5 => 2.2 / 5.54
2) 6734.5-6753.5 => 1.8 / 5.13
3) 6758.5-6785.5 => 0.8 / 5.32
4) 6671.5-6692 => 0.6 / 5.93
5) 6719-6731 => 2.1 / 4.81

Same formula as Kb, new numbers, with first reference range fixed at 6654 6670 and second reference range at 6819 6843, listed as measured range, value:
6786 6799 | 0.17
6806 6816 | 0.10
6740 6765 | 0.14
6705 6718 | 0.05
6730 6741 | 0.13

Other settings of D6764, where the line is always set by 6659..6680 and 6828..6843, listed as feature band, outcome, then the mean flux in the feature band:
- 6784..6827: 6.04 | 4.86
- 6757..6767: 1.57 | 4.98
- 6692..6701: 1.59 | 5.18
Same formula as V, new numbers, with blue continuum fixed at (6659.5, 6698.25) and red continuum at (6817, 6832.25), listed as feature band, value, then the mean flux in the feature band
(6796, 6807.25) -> 0.101 mag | 4.86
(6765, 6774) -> 0.016 mag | 5.41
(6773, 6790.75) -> 0.047 mag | 5.21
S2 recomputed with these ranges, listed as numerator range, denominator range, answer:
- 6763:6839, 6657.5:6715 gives 0.90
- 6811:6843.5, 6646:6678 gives 0.86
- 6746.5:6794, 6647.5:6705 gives 0.87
